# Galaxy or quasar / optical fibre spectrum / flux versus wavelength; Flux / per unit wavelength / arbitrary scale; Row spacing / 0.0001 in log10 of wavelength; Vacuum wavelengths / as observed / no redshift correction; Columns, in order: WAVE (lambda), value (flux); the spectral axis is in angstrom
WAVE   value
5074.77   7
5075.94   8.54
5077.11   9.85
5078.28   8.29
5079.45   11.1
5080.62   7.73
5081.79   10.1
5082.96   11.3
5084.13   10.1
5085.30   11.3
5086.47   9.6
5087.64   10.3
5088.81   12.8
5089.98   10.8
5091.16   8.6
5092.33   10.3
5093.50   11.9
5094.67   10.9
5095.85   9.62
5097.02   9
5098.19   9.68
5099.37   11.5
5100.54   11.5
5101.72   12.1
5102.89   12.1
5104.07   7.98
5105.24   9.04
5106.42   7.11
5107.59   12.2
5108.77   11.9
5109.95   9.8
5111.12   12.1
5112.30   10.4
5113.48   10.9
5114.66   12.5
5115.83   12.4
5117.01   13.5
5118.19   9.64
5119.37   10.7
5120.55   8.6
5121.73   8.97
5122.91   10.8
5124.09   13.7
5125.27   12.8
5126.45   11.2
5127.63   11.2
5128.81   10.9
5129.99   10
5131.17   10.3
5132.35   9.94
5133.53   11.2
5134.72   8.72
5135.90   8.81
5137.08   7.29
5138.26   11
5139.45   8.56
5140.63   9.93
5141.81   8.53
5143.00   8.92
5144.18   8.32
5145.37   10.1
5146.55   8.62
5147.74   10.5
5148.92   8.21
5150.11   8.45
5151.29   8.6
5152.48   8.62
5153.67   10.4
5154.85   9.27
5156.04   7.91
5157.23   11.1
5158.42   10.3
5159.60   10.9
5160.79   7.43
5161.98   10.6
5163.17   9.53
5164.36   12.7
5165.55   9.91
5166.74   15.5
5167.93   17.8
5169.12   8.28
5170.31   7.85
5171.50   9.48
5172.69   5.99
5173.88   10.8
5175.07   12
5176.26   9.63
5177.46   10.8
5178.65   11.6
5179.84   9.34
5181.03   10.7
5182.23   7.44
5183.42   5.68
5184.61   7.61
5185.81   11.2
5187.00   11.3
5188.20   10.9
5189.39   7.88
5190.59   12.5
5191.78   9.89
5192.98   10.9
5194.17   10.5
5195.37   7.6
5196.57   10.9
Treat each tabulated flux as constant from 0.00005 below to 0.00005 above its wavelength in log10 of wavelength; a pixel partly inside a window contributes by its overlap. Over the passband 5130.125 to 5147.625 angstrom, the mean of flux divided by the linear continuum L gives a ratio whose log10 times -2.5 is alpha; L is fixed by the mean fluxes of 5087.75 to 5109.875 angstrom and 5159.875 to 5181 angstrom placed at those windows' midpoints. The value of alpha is 0.13 mag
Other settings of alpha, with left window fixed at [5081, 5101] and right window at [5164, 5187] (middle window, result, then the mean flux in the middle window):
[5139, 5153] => 0.16 mag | 8.95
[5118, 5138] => 0.01 mag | 10.3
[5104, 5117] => -0.04 mag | 10.8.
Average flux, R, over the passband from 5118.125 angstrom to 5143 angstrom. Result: 10.1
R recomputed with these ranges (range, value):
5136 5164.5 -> 9.35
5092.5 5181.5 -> 10.3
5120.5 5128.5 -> 11.2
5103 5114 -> 10.2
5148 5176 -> 10.1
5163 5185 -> 10.2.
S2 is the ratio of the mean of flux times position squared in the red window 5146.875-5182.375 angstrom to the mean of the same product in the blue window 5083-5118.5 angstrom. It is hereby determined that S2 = 0.96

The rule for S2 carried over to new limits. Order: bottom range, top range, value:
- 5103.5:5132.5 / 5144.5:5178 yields 0.95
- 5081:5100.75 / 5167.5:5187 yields 0.96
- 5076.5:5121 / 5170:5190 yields 0.93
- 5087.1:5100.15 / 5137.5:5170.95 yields 0.97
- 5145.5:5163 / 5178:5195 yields 1.06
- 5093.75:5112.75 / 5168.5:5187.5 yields 0.92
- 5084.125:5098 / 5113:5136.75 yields 1.05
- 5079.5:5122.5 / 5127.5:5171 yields 0.96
